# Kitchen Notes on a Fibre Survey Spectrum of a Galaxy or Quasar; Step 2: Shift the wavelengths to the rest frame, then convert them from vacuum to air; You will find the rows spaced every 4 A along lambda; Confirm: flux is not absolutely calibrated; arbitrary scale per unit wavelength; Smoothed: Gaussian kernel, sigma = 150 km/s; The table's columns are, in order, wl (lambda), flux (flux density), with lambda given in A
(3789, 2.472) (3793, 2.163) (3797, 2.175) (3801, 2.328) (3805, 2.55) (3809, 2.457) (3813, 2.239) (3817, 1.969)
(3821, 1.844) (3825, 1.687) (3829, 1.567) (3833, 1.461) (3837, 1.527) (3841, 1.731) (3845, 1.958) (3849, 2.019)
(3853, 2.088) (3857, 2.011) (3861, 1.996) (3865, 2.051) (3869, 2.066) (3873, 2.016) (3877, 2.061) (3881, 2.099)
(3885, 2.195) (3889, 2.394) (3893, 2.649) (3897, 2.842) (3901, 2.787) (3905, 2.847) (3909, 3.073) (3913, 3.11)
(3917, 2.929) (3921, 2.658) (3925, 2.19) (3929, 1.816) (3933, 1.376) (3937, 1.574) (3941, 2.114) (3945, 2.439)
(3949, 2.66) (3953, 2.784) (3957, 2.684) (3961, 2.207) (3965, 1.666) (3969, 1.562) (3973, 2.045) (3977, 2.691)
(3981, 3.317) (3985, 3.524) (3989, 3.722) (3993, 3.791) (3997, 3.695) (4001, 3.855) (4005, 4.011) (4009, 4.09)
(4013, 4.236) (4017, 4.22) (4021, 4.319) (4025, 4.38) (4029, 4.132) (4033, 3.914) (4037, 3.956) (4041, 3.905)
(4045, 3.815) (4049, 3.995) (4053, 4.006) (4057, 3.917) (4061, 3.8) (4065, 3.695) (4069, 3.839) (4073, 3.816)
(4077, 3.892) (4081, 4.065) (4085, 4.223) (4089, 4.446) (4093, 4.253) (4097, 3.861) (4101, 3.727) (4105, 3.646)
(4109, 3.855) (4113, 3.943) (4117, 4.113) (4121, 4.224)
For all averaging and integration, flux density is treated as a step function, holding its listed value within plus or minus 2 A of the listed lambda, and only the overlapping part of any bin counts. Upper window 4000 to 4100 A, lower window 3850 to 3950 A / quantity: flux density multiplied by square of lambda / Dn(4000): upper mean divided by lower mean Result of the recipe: 1.9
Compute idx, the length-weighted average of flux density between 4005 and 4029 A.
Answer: 4.22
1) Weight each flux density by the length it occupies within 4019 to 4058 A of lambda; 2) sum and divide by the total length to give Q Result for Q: 4.04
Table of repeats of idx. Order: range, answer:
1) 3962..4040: 3.52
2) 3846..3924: 2.41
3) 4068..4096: 4.08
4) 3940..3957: 2.54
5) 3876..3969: 2.38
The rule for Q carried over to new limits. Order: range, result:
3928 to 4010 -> 2.74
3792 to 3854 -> 1.98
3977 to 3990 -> 3.38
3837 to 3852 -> 1.86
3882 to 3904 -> 2.56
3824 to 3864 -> 1.81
